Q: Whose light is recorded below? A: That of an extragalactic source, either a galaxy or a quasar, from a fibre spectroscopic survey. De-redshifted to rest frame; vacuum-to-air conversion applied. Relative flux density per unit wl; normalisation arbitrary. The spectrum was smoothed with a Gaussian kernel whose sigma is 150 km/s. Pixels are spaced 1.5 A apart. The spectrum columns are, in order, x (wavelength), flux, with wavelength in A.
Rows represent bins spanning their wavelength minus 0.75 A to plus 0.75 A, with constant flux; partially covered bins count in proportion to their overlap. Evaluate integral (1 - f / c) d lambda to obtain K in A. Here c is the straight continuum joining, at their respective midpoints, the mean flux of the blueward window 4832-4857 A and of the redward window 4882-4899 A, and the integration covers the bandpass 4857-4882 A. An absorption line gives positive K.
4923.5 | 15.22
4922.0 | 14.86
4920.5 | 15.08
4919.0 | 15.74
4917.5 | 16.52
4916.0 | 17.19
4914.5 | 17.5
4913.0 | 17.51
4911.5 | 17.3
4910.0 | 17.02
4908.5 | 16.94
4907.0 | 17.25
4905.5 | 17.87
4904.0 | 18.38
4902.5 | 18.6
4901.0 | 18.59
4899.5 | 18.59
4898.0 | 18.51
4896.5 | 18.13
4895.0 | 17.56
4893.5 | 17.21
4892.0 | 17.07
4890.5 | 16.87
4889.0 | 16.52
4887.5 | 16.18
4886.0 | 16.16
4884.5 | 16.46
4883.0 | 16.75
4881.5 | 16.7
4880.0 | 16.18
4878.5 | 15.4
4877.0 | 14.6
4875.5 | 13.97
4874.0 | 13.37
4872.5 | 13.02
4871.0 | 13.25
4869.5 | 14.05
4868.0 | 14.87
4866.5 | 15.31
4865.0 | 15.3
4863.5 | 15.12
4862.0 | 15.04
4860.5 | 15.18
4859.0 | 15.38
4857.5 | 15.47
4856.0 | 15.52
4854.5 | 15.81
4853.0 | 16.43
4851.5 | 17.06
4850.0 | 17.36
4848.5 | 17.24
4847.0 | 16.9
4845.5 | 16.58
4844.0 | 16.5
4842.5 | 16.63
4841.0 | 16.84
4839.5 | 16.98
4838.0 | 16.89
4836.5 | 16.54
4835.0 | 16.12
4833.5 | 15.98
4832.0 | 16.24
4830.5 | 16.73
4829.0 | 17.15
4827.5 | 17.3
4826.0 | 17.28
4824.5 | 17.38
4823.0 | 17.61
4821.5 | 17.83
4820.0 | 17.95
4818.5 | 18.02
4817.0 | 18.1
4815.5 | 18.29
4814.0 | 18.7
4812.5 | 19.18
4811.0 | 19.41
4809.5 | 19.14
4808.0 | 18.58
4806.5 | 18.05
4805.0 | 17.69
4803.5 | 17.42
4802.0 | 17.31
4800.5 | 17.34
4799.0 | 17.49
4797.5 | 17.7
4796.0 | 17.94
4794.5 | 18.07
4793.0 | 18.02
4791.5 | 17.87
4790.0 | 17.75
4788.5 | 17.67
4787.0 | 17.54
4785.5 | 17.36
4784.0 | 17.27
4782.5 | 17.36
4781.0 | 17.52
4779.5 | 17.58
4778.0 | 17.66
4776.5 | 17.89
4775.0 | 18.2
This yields 3.00 A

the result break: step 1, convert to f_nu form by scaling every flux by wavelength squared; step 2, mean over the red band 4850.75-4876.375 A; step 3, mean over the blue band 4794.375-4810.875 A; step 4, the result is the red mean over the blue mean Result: 0.85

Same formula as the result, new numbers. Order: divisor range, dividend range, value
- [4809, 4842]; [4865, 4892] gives 0.89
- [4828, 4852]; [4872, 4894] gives 0.96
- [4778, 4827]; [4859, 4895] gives 0.89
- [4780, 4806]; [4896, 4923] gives 1.03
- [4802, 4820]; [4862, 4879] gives 0.80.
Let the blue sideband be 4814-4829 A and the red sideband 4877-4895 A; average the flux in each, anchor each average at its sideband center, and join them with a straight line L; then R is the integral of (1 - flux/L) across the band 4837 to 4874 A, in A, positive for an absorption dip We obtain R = 2.9 A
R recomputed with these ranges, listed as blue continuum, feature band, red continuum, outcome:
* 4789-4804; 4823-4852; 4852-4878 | -1.6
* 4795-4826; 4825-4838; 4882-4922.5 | 0.8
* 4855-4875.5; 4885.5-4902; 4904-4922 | -1.5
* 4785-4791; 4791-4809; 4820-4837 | -0.4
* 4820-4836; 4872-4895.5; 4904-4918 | 1.8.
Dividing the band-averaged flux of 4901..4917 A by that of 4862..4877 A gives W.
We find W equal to 1.23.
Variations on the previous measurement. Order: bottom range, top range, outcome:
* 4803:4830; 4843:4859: 0.91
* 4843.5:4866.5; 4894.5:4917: 1.11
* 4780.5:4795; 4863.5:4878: 0.81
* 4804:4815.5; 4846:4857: 0.89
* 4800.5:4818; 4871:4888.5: 0.83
